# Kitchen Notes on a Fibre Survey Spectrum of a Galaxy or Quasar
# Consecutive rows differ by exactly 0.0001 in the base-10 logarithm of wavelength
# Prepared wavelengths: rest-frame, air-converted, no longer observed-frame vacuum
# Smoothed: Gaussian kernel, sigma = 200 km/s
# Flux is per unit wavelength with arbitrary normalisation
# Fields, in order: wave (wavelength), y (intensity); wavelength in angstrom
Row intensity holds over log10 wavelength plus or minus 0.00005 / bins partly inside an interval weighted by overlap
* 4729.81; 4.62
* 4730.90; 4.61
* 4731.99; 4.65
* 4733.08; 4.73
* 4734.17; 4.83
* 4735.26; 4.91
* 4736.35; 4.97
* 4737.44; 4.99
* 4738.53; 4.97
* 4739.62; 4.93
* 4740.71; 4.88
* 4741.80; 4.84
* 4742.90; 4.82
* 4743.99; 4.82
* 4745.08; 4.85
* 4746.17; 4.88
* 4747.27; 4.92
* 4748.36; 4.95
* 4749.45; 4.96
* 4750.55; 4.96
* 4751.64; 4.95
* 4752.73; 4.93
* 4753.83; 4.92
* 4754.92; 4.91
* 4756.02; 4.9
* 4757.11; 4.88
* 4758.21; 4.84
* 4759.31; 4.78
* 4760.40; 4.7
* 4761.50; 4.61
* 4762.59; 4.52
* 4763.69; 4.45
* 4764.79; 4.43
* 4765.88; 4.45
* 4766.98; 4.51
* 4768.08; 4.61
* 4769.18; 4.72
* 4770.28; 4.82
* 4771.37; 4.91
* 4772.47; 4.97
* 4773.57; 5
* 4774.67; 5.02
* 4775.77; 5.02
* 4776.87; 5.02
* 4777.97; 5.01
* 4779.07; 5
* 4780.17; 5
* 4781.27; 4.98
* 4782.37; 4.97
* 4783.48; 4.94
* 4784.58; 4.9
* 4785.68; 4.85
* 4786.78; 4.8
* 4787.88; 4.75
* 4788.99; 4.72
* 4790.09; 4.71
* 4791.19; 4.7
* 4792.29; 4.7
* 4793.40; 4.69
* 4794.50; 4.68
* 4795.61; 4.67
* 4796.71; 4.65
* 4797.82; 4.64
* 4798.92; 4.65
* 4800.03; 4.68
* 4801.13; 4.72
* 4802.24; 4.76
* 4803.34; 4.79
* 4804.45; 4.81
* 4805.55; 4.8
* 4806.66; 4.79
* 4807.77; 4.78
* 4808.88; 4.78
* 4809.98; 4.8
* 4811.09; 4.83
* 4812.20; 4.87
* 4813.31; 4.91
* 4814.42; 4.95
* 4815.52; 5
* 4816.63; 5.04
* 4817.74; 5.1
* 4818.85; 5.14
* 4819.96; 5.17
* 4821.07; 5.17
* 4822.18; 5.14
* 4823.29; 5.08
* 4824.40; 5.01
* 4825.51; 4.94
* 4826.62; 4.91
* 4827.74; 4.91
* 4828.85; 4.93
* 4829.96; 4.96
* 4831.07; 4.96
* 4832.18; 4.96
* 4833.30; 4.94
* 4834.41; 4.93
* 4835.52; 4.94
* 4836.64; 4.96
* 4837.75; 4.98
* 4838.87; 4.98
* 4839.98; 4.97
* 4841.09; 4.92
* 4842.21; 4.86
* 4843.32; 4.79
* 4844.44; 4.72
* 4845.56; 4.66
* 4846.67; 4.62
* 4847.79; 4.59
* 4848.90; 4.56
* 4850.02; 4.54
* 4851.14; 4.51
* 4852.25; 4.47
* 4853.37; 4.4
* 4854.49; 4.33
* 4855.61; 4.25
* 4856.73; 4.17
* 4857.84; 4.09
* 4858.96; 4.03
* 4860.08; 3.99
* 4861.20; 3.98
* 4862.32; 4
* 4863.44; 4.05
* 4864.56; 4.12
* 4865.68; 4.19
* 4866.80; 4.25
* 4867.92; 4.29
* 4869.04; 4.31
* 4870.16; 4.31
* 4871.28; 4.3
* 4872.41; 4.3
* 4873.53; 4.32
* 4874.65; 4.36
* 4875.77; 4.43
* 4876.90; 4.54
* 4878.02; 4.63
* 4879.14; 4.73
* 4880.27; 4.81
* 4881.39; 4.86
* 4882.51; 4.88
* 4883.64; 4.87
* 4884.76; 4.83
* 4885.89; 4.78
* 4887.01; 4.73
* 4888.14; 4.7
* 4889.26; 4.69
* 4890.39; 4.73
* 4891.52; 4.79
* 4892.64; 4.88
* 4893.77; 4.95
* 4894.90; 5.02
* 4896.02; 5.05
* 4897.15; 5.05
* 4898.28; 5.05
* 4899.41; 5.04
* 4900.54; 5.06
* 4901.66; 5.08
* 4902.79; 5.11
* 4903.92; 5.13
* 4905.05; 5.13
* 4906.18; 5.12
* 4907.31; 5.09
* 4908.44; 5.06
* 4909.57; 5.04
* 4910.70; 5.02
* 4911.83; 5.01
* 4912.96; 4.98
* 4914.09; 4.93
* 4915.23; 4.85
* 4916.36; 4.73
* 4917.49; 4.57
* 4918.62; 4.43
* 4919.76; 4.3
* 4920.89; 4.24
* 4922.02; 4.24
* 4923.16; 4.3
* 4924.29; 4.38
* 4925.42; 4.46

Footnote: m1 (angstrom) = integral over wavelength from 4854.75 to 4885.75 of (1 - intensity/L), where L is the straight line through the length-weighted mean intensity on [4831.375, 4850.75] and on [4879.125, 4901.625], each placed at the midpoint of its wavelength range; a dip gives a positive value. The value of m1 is 3.1 angstrom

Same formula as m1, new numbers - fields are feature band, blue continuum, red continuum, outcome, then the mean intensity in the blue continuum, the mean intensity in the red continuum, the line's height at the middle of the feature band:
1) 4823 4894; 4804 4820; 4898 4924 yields 3.9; 4.91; 4.84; 4.88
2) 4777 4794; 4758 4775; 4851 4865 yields -1.0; 4.7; 4.18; 4.59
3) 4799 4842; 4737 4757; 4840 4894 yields -2.4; 4.91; 4.5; 4.66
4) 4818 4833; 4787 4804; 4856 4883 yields -1.5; 4.7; 4.33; 4.55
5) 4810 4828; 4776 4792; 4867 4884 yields -1.0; 4.88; 4.52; 4.74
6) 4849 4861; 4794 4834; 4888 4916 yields 1.6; 4.89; 4.98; 4.93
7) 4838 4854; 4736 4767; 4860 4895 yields -0.3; 4.82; 4.52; 4.59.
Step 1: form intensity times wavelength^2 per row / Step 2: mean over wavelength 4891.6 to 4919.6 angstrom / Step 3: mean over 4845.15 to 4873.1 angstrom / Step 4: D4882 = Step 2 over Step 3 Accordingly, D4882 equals 1.18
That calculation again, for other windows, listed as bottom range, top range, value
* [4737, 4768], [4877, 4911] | 1.09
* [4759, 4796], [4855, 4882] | 0.94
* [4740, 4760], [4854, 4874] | 0.90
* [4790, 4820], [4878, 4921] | 1.05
